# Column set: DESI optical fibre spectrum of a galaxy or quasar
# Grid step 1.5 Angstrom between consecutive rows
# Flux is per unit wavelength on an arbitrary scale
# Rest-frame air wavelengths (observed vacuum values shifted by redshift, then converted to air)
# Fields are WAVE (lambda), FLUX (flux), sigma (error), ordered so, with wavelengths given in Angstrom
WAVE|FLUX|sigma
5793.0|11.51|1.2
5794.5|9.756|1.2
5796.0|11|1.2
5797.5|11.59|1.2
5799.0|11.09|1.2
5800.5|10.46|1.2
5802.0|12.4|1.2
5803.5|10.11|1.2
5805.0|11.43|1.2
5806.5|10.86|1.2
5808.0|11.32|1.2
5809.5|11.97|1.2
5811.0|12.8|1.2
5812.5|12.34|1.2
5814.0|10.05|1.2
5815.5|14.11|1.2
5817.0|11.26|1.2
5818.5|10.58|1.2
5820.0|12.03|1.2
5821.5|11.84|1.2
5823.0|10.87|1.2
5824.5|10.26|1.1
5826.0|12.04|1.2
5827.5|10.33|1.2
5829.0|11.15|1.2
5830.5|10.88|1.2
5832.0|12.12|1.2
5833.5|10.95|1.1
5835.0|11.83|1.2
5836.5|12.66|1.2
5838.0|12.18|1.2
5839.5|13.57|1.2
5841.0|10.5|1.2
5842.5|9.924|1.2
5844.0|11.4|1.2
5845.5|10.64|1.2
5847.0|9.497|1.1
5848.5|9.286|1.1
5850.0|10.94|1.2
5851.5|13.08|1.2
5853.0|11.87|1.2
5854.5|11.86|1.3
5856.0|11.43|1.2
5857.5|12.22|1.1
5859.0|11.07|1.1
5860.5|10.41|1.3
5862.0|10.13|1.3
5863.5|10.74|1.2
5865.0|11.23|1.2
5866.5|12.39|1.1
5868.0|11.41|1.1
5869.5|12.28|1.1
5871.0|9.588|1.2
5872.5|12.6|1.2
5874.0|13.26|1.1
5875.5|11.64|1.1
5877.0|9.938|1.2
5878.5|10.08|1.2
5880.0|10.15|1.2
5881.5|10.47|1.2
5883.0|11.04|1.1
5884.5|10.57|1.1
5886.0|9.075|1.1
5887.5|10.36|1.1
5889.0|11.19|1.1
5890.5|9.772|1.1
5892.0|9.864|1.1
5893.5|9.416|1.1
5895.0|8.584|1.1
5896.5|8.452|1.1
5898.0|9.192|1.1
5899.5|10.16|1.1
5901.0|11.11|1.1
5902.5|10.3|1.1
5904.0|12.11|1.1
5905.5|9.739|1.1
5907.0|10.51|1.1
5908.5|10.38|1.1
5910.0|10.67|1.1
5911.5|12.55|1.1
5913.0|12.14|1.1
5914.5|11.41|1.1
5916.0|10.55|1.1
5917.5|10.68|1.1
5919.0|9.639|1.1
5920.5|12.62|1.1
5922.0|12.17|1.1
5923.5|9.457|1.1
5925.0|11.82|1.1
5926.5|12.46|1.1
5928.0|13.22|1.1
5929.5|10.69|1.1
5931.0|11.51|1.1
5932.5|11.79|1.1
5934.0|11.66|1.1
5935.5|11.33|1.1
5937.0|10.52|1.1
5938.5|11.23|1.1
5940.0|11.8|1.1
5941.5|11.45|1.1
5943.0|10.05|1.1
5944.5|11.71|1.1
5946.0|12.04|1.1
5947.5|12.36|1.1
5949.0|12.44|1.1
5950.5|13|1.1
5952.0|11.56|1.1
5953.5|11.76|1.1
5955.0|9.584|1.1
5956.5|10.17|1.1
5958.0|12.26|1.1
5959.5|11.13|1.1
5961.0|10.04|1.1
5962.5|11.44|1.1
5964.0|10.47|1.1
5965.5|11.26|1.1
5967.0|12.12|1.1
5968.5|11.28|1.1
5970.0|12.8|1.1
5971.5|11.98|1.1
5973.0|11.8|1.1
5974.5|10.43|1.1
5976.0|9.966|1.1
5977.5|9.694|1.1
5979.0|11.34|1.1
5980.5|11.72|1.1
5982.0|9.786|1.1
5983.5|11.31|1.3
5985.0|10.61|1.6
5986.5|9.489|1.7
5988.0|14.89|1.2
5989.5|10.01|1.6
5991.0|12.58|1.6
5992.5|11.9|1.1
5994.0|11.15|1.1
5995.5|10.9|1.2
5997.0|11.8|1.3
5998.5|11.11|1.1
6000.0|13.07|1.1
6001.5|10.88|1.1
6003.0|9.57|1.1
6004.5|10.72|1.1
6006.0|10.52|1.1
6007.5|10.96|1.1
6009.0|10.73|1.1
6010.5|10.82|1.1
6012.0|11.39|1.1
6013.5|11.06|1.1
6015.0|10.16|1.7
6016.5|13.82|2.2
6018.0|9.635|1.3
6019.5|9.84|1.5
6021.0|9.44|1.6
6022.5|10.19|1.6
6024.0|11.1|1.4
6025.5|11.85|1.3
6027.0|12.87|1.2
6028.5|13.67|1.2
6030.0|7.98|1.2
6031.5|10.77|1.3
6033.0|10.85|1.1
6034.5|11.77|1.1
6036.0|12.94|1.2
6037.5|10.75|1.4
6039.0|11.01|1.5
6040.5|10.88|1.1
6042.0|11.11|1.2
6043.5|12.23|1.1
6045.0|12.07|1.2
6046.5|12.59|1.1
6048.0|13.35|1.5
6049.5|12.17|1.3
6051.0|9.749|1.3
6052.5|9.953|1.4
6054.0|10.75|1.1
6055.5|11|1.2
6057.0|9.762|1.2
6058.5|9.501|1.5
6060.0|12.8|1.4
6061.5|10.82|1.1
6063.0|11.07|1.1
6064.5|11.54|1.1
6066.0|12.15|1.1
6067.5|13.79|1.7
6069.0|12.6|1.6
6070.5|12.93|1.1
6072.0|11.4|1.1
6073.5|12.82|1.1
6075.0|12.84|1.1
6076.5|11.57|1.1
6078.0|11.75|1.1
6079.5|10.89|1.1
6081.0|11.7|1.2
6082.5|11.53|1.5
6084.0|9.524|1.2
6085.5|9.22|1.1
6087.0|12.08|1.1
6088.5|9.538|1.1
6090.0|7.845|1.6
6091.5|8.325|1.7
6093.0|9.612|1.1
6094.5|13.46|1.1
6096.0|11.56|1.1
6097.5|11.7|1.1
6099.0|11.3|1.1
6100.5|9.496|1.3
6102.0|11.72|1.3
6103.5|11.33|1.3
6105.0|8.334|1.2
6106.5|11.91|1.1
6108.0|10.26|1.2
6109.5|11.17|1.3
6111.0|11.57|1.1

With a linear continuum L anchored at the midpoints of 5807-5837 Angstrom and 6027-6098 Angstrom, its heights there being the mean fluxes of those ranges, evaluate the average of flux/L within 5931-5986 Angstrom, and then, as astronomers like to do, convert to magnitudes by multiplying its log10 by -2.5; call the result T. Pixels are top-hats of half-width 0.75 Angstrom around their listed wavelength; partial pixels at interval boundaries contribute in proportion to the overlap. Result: 0.01 mag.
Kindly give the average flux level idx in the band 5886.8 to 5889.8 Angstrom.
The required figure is 10.8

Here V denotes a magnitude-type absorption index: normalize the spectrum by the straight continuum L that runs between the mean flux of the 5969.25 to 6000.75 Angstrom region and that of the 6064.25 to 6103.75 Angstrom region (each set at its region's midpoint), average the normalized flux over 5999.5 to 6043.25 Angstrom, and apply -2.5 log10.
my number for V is 0.03 mag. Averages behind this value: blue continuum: 11.3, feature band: 11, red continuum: 11.3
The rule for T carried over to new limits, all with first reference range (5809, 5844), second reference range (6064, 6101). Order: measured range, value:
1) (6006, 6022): 0.06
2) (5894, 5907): 0.15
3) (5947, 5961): -0.01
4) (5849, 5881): 0.02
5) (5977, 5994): 0.01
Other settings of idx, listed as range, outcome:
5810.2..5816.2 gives 12.3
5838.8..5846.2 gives 11.2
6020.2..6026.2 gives 10.6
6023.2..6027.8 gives 11.9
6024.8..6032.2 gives 11.4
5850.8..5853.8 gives 12.5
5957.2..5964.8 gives 11.1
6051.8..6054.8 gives 10.4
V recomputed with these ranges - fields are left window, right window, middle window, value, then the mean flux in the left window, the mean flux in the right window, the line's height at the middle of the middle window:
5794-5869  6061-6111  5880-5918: 0.09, 11.3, 11.2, 11.3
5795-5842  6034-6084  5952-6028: 0.04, 11.5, 11.6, 11.6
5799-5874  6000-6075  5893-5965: 0.03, 11.4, 11.3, 11.3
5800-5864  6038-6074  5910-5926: 0.01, 11.3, 11.6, 11.4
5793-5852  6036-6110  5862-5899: 0.07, 11.3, 11.2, 11.3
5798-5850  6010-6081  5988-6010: 0.01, 11.3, 11.4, 11.4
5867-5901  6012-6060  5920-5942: -0.09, 10.4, 11.2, 10.7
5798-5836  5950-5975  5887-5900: 0.18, 11.4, 11.4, 11.4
